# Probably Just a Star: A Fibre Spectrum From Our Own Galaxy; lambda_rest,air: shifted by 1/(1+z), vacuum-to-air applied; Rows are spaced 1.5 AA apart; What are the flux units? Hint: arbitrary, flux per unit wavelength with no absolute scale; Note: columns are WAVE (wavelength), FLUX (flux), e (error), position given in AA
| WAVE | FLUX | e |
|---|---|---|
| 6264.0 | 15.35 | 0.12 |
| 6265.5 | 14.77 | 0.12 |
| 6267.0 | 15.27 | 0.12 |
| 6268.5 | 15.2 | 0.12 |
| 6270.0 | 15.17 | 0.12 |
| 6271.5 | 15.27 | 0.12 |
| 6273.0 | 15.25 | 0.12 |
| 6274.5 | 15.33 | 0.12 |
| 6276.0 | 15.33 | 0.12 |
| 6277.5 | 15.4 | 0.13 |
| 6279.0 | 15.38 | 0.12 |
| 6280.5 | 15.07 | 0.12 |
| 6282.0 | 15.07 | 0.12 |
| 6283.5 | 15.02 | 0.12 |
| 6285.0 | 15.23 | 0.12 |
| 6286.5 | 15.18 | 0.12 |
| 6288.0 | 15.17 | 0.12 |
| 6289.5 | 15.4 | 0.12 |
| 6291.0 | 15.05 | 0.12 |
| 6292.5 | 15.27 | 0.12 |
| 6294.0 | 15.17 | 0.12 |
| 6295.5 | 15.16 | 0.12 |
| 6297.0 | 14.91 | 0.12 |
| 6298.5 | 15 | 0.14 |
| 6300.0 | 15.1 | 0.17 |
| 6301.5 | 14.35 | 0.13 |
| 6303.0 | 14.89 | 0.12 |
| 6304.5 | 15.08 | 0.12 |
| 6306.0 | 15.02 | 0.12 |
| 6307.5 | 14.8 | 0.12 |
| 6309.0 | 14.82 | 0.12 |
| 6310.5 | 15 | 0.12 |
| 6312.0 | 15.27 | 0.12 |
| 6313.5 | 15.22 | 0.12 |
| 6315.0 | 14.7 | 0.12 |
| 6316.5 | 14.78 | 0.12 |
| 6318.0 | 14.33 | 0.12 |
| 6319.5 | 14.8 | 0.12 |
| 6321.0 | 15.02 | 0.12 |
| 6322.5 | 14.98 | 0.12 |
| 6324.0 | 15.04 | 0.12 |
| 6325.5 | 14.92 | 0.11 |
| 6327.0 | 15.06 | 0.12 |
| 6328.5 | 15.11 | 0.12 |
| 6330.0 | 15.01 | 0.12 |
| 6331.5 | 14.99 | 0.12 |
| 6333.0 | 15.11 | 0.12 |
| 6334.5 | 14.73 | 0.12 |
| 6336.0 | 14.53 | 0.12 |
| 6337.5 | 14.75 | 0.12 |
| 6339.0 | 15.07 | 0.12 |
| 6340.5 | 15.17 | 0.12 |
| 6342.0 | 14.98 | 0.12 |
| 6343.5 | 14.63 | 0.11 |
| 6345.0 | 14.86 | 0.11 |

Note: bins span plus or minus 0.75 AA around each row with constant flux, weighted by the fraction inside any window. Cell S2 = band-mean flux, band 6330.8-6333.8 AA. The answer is 15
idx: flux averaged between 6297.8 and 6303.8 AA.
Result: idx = 14.8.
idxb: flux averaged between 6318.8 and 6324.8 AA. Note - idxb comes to 15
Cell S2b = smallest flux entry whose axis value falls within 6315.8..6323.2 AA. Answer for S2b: 14.33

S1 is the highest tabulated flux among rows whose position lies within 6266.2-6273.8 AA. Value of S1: 15.27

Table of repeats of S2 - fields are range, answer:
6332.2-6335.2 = 14.9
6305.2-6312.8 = 15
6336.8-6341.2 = 15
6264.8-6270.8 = 15.1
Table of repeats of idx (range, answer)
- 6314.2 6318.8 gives 14.6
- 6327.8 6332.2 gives 15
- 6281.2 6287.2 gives 15.1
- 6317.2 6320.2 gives 14.6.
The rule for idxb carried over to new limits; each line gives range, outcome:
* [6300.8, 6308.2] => 14.8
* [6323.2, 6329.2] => 15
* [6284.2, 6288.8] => 15.2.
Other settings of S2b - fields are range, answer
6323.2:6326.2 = 14.92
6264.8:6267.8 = 14.77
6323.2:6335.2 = 14.73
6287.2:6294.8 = 15.05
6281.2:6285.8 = 15.02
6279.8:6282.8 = 15.07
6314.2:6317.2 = 14.7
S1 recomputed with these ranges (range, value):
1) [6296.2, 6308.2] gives 15.1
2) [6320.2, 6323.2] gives 15.02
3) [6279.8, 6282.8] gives 15.07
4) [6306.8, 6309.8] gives 14.82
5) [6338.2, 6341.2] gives 15.17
